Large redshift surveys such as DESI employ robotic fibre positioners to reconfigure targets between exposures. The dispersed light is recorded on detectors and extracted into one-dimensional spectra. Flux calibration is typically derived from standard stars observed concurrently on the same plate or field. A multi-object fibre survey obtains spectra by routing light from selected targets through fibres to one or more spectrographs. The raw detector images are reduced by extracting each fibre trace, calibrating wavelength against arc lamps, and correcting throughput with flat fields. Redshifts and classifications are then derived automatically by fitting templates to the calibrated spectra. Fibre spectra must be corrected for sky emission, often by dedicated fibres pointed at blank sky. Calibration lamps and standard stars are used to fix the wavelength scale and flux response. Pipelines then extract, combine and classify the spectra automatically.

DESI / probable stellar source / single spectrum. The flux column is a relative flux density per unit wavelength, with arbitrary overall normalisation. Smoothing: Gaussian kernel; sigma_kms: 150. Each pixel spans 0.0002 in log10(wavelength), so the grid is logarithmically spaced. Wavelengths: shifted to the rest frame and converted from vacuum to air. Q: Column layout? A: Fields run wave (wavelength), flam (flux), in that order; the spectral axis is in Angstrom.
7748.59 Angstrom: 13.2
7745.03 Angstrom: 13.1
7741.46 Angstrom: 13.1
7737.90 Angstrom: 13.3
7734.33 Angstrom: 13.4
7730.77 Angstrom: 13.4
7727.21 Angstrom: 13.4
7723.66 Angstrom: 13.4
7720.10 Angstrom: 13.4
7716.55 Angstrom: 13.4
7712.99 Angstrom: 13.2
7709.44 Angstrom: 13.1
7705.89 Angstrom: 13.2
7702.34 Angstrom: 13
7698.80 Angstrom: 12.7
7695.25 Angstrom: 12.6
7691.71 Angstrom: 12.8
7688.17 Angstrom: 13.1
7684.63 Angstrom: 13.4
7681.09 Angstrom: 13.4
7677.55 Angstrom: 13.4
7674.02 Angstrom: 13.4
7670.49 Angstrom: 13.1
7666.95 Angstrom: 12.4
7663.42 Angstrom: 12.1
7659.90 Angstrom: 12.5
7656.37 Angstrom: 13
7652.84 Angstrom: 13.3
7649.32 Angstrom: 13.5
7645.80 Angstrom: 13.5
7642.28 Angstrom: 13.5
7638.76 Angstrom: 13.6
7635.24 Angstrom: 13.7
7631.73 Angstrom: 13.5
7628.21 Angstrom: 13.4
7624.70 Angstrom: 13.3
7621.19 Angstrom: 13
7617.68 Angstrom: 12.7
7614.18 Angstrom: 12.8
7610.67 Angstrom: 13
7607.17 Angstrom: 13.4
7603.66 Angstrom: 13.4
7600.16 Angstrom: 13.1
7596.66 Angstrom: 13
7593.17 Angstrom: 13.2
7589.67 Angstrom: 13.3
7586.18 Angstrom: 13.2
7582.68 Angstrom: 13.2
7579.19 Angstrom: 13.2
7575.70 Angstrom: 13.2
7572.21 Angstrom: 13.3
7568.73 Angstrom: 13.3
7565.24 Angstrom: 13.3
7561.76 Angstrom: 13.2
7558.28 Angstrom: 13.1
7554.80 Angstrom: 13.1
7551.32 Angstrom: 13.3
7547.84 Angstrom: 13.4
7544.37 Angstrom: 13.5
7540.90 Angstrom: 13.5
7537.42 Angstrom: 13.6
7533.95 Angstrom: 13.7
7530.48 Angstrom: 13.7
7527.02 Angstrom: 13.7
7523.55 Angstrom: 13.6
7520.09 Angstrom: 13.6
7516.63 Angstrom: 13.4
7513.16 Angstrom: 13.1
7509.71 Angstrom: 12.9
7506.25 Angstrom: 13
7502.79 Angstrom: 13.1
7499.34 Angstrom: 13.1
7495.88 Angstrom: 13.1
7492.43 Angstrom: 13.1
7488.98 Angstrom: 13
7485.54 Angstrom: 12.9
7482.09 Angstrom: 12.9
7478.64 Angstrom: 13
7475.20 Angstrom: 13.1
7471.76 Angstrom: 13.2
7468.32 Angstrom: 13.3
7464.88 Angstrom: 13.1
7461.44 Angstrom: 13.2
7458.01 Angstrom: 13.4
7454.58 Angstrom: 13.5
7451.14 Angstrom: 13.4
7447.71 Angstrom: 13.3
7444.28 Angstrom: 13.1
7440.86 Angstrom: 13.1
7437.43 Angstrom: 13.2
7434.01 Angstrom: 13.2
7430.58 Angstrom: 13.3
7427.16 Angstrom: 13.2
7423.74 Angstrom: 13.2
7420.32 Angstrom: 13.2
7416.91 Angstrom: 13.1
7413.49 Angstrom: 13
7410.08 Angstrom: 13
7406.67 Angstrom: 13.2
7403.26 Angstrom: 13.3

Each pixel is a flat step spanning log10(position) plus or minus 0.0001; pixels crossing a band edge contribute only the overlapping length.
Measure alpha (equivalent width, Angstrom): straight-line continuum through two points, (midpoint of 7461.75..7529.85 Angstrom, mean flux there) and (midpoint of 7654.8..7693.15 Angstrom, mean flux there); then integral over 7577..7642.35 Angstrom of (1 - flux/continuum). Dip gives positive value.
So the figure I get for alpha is -0.9 Angstrom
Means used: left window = 13.2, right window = 13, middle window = 13.2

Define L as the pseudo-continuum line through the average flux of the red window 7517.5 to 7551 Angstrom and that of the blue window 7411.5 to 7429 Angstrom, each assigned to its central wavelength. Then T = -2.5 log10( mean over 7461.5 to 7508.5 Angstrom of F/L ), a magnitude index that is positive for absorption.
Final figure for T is 0.03 mag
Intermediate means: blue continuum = 13.1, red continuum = 13.6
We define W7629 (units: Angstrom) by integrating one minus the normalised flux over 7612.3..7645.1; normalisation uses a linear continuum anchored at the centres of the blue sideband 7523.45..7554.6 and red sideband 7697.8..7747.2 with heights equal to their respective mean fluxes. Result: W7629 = 0.2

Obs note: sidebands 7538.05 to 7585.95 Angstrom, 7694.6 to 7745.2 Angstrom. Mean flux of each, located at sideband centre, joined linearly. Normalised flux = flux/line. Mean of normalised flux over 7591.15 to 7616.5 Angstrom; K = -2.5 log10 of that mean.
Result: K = 0.011 mag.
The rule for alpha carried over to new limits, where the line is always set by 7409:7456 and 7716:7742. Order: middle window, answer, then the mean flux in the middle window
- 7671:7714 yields 0.8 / 13.1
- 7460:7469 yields 0.0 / 13.2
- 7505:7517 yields 0.2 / 13.1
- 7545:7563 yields 0.0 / 13.2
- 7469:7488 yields 0.3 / 13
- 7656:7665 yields 0.6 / 12.5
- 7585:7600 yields 0.1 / 13.2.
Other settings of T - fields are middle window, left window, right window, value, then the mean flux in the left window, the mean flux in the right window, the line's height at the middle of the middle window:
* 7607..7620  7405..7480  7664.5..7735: 0.02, 13.2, 13.1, 13.2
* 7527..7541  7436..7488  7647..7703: -0.04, 13.2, 13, 13.1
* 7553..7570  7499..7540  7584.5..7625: 0.00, 13.4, 13.1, 13.3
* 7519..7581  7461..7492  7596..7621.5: -0.03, 13.1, 13.1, 13.1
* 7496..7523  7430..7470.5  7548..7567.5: 0.00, 13.3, 13.2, 13.2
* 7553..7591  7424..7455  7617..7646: 0.01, 13.2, 13.4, 13.3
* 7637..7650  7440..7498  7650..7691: -0.04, 13.2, 13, 13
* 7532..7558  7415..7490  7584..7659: -0.02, 13.2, 13.2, 13.2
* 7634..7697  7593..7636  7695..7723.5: 0.00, 13.2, 13.1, 13.1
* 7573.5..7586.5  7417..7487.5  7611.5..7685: 0.00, 13.2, 13.2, 13.2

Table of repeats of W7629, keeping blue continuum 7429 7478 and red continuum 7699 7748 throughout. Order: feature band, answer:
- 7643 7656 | -0.15 Angstrom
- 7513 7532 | -0.44 Angstrom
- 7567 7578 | -0.02 Angstrom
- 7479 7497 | 0.33 Angstrom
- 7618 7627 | 0.10 Angstrom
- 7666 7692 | 0.15 Angstrom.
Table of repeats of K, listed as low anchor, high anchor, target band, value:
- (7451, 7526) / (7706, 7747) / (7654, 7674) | 0.05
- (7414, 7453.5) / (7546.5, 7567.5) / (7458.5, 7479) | 0.00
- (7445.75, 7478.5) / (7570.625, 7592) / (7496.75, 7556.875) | -0.01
